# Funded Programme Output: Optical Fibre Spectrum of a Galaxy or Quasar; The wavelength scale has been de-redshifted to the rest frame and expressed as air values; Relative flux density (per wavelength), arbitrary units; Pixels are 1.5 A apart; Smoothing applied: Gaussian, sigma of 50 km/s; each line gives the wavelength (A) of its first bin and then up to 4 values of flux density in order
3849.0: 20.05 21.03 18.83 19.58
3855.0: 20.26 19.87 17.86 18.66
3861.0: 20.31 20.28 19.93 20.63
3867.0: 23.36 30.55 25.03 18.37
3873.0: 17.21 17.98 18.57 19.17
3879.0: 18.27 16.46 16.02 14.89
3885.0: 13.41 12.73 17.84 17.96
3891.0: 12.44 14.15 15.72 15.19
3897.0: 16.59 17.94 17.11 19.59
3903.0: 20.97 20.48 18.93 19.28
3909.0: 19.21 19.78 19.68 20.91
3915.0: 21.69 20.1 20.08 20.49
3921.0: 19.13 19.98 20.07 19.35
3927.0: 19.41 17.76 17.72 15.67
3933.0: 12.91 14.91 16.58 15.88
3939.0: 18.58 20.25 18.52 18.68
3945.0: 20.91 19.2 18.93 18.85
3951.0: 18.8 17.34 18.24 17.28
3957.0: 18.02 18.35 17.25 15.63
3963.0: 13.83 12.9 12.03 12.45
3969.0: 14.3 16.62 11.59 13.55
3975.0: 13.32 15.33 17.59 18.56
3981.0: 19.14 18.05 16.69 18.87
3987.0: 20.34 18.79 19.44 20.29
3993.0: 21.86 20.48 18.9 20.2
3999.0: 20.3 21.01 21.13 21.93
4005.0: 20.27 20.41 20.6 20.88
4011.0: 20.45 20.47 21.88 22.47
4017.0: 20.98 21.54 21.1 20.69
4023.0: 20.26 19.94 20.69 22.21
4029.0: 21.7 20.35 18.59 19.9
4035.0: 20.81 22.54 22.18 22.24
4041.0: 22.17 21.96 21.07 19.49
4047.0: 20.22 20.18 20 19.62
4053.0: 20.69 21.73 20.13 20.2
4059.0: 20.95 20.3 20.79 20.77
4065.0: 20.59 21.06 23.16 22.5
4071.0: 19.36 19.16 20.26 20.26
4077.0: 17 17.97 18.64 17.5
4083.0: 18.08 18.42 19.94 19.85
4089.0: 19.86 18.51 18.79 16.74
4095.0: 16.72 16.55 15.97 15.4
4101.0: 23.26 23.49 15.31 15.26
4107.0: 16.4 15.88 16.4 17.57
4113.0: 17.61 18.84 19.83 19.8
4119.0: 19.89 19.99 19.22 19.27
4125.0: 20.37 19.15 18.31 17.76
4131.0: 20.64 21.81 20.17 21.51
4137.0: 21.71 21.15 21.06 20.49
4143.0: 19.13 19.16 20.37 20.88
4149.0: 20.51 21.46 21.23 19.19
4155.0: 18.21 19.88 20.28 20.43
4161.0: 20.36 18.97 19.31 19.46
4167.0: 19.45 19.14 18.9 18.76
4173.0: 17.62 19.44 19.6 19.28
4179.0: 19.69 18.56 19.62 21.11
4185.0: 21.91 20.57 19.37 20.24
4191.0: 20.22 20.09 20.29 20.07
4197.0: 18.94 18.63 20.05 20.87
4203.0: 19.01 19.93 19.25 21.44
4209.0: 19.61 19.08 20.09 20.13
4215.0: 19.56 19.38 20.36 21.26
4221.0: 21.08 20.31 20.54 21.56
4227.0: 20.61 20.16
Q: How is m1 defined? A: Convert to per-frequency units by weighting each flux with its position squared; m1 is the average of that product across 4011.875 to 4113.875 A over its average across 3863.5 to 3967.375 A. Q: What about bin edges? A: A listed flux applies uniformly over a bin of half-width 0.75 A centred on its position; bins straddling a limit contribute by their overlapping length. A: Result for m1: 1.18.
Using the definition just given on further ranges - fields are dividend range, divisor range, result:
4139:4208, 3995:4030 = 1.03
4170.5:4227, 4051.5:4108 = 1.10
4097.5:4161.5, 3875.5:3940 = 1.22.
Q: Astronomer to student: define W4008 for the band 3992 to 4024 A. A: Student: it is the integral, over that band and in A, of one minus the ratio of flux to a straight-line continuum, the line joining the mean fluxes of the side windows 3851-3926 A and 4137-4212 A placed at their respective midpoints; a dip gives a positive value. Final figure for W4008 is -2.6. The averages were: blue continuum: 18.9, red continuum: 19.9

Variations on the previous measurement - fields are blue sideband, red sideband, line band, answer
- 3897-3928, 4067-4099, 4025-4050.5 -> -2.59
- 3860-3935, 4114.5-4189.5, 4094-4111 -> 1.98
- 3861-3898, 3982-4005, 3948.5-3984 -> 6.19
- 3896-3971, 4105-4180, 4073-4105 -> 0.96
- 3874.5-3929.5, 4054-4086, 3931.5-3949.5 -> 0.78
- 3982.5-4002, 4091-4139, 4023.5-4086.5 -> -3.66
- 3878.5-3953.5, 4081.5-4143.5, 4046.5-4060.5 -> -1.34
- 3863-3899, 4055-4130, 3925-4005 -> 3.12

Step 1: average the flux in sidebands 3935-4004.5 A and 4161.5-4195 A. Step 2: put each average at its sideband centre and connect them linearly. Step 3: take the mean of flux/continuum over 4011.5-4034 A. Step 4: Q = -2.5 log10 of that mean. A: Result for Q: -0.15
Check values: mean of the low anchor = 17.8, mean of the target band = 20.9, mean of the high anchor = 19.6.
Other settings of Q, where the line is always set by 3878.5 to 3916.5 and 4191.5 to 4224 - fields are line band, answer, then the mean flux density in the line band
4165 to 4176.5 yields 0.038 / 19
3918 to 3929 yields -0.105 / 19.5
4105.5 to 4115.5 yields 0.130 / 17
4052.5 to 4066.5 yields -0.104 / 20.7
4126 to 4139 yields -0.047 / 20.2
